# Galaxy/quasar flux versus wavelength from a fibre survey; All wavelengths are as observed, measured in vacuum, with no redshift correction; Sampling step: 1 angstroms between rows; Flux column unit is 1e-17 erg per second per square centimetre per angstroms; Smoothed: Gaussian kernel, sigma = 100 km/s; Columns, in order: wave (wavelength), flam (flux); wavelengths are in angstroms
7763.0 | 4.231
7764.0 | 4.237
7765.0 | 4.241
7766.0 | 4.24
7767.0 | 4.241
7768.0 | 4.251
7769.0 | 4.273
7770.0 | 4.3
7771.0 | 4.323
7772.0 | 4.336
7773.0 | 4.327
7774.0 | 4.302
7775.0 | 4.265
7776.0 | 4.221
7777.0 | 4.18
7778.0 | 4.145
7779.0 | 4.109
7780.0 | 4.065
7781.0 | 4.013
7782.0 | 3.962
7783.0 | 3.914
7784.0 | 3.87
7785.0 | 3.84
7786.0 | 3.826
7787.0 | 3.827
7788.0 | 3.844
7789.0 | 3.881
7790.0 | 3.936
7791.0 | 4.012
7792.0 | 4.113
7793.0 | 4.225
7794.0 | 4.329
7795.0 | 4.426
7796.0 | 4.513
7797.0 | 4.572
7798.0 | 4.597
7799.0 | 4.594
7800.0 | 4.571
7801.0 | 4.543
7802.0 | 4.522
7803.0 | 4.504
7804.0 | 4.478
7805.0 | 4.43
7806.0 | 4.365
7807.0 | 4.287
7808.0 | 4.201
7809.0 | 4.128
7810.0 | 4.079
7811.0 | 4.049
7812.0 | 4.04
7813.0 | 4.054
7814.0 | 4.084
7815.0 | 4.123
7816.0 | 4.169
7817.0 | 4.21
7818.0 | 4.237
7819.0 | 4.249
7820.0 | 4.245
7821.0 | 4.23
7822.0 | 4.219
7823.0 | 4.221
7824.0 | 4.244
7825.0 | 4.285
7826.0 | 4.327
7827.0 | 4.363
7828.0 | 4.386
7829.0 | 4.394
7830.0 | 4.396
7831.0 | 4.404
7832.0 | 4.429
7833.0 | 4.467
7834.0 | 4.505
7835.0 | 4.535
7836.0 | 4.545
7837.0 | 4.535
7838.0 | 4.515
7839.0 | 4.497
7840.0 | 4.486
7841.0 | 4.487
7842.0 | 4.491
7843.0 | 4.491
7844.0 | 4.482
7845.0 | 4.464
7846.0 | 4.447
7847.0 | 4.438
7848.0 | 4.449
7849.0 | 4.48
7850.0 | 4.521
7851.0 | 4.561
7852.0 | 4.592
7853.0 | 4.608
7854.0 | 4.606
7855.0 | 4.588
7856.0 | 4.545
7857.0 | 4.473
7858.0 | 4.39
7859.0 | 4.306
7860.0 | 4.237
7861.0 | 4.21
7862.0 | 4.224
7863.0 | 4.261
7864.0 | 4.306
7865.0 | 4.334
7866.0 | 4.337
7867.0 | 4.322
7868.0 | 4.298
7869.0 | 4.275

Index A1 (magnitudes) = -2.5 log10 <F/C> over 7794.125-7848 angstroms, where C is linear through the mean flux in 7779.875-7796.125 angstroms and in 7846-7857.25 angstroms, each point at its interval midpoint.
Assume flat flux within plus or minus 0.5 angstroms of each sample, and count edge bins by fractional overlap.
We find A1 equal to -0.02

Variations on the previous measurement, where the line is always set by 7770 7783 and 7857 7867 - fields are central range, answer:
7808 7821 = 0.023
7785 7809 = -0.016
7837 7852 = -0.053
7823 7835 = -0.032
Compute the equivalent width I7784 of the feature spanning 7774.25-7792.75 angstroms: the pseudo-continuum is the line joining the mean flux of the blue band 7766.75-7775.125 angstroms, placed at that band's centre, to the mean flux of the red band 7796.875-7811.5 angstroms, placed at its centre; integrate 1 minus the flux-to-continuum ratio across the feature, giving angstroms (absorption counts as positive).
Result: 1.4 angstroms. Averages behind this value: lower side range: 4.29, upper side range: 4.39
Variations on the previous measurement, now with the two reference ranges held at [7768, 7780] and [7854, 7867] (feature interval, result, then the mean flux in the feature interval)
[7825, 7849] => -0.7 angstroms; 4.45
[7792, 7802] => -0.5 angstroms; 4.47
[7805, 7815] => 0.3 angstroms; 4.16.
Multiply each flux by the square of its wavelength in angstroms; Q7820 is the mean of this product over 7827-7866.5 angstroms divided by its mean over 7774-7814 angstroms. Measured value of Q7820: 1.1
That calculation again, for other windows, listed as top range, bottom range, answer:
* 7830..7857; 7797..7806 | 1.01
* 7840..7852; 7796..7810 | 1.02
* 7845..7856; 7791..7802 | 1.04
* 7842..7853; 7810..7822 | 1.09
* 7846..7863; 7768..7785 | 1.09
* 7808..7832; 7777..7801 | 1.03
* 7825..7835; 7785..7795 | 1.11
